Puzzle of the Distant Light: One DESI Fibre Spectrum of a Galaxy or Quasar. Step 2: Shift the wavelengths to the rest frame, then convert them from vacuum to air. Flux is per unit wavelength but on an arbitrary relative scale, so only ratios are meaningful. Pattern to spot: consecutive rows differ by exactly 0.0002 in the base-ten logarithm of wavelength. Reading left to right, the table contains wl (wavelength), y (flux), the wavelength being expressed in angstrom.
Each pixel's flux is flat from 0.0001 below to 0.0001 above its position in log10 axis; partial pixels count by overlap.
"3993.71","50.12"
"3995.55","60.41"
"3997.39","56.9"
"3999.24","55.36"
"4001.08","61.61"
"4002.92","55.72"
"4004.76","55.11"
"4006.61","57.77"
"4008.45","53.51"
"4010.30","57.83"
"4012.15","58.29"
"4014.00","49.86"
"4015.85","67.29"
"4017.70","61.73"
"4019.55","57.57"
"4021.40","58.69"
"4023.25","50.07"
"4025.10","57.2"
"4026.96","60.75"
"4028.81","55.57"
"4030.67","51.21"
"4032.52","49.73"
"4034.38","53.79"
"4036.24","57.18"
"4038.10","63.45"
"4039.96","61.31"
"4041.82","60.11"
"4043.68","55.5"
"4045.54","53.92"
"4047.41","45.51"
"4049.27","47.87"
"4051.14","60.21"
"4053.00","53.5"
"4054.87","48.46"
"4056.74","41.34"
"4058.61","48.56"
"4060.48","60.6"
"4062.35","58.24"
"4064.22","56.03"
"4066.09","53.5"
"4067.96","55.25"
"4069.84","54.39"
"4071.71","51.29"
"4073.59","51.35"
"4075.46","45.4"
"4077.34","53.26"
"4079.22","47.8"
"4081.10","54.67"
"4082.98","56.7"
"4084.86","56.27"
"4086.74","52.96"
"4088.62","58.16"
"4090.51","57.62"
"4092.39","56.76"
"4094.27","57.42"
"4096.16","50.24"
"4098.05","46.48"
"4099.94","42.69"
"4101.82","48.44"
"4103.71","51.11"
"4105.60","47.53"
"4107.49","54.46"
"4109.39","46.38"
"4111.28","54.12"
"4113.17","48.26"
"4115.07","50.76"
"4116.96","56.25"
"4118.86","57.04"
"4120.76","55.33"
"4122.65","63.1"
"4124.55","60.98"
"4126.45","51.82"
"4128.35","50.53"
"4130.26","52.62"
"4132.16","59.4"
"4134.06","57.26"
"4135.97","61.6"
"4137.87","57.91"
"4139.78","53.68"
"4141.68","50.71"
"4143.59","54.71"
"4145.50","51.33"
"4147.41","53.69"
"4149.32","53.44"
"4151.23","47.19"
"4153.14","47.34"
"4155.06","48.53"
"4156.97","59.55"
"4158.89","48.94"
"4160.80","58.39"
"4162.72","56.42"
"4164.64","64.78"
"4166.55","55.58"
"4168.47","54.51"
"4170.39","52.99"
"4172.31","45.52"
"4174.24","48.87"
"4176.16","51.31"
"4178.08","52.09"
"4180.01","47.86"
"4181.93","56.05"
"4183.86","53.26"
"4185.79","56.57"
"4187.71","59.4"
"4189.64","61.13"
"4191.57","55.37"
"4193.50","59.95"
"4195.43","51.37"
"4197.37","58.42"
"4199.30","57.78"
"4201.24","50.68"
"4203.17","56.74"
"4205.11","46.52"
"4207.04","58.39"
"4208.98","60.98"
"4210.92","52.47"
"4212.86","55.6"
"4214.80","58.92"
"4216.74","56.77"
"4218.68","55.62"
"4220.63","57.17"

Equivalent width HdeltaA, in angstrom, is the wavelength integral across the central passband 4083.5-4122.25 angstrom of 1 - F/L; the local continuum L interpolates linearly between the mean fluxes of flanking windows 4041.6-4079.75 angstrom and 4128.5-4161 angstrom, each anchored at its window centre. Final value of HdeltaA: 0.32 angstrom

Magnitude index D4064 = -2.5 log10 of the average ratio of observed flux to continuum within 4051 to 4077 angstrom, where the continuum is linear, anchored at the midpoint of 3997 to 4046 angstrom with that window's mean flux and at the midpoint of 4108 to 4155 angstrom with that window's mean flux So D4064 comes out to 0.07 mag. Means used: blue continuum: 57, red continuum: 53.9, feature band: 52.5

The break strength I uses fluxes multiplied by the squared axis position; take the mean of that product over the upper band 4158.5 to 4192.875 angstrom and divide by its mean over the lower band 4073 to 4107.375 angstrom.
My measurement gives 1.09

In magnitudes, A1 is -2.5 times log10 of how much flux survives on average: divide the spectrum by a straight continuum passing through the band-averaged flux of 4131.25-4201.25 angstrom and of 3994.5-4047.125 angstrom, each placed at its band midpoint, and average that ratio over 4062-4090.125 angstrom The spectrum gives 0.05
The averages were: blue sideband 56.9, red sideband 54.5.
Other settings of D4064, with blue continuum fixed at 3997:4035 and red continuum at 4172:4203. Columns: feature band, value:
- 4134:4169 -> 0.007 mag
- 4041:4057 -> 0.077 mag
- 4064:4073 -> 0.039 mag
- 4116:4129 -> -0.028 mag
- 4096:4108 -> 0.146 mag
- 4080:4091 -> -0.005 mag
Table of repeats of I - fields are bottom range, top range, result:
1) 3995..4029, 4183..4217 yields 1.07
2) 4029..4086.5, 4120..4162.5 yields 1.06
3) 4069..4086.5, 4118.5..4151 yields 1.09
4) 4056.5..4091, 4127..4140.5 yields 1.08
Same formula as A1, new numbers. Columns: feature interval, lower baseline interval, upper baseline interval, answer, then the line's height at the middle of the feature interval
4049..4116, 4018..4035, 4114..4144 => 0.07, 55.6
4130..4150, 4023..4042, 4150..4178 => -0.03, 53.5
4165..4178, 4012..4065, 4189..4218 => 0.07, 55.9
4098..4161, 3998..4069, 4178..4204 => 0.05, 55.5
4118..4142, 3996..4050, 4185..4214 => -0.01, 56.2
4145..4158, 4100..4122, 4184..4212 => 0.04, 53.7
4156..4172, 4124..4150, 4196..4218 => -0.02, 55.2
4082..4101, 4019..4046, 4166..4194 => 0.04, 55.4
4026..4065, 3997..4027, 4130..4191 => 0.04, 56.6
